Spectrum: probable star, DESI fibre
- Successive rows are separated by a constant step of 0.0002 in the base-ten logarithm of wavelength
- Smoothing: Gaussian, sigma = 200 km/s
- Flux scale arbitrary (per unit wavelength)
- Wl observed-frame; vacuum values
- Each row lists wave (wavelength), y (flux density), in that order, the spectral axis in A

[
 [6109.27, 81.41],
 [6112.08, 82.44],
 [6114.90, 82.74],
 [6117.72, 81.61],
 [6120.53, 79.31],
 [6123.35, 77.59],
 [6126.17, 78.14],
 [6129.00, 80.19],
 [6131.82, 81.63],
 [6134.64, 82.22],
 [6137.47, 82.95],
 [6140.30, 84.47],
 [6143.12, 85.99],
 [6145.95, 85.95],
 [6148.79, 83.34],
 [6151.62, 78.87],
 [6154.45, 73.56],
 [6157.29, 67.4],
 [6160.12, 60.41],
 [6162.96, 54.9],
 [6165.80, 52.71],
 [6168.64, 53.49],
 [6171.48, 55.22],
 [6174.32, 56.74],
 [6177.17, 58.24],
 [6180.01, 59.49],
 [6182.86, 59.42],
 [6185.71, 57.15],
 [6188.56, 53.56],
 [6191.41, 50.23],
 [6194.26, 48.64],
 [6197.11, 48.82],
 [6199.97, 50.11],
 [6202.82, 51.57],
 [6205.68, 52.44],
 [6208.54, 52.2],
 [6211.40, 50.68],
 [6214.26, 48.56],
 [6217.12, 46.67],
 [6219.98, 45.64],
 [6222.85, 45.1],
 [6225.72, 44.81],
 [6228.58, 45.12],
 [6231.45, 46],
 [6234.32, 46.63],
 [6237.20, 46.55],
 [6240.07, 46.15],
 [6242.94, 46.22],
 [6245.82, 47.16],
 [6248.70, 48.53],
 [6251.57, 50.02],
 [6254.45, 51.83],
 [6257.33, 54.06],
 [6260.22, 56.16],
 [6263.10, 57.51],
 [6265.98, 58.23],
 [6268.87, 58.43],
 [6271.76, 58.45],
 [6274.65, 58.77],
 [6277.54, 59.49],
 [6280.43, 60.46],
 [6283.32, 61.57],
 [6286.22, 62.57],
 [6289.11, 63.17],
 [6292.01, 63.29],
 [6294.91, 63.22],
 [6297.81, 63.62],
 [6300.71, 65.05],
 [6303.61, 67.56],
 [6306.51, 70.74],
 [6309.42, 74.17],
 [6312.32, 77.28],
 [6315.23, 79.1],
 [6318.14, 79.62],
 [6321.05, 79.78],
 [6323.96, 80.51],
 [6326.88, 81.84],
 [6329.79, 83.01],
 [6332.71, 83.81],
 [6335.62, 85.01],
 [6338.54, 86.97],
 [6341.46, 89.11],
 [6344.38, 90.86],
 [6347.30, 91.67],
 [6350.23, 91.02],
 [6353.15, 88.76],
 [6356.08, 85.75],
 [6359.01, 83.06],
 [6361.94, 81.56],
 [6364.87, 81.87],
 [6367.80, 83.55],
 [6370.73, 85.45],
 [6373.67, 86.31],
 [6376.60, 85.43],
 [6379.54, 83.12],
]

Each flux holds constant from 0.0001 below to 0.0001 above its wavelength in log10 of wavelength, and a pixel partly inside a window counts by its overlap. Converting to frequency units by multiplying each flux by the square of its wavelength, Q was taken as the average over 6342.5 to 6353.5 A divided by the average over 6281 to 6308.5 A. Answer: 1.4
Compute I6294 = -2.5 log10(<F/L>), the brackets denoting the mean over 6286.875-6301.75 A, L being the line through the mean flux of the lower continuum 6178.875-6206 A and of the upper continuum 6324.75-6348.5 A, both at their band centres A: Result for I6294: 0.20 mag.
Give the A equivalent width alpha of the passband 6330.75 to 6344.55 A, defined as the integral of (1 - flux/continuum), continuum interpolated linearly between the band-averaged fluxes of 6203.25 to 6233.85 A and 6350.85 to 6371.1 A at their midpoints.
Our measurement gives -1.4 A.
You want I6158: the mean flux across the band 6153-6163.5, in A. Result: 64.9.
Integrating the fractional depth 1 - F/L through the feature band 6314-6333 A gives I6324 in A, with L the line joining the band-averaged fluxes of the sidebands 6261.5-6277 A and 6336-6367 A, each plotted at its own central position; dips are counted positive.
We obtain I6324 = -0.9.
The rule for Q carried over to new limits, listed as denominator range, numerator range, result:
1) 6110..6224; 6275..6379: 1.27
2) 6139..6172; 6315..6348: 1.27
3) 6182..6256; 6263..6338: 1.45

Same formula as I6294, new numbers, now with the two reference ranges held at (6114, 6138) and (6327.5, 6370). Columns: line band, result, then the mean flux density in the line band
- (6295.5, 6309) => 0.256 mag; 67.1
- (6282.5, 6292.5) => 0.326 mag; 62.6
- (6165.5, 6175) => 0.437 mag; 54.6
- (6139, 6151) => -0.046 mag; 84.5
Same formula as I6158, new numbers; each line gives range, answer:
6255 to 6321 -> 64.4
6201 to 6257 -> 48.1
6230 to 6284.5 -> 53.2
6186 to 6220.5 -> 50.3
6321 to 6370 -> 85.3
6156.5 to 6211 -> 54.7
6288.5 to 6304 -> 64.2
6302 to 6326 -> 76.2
